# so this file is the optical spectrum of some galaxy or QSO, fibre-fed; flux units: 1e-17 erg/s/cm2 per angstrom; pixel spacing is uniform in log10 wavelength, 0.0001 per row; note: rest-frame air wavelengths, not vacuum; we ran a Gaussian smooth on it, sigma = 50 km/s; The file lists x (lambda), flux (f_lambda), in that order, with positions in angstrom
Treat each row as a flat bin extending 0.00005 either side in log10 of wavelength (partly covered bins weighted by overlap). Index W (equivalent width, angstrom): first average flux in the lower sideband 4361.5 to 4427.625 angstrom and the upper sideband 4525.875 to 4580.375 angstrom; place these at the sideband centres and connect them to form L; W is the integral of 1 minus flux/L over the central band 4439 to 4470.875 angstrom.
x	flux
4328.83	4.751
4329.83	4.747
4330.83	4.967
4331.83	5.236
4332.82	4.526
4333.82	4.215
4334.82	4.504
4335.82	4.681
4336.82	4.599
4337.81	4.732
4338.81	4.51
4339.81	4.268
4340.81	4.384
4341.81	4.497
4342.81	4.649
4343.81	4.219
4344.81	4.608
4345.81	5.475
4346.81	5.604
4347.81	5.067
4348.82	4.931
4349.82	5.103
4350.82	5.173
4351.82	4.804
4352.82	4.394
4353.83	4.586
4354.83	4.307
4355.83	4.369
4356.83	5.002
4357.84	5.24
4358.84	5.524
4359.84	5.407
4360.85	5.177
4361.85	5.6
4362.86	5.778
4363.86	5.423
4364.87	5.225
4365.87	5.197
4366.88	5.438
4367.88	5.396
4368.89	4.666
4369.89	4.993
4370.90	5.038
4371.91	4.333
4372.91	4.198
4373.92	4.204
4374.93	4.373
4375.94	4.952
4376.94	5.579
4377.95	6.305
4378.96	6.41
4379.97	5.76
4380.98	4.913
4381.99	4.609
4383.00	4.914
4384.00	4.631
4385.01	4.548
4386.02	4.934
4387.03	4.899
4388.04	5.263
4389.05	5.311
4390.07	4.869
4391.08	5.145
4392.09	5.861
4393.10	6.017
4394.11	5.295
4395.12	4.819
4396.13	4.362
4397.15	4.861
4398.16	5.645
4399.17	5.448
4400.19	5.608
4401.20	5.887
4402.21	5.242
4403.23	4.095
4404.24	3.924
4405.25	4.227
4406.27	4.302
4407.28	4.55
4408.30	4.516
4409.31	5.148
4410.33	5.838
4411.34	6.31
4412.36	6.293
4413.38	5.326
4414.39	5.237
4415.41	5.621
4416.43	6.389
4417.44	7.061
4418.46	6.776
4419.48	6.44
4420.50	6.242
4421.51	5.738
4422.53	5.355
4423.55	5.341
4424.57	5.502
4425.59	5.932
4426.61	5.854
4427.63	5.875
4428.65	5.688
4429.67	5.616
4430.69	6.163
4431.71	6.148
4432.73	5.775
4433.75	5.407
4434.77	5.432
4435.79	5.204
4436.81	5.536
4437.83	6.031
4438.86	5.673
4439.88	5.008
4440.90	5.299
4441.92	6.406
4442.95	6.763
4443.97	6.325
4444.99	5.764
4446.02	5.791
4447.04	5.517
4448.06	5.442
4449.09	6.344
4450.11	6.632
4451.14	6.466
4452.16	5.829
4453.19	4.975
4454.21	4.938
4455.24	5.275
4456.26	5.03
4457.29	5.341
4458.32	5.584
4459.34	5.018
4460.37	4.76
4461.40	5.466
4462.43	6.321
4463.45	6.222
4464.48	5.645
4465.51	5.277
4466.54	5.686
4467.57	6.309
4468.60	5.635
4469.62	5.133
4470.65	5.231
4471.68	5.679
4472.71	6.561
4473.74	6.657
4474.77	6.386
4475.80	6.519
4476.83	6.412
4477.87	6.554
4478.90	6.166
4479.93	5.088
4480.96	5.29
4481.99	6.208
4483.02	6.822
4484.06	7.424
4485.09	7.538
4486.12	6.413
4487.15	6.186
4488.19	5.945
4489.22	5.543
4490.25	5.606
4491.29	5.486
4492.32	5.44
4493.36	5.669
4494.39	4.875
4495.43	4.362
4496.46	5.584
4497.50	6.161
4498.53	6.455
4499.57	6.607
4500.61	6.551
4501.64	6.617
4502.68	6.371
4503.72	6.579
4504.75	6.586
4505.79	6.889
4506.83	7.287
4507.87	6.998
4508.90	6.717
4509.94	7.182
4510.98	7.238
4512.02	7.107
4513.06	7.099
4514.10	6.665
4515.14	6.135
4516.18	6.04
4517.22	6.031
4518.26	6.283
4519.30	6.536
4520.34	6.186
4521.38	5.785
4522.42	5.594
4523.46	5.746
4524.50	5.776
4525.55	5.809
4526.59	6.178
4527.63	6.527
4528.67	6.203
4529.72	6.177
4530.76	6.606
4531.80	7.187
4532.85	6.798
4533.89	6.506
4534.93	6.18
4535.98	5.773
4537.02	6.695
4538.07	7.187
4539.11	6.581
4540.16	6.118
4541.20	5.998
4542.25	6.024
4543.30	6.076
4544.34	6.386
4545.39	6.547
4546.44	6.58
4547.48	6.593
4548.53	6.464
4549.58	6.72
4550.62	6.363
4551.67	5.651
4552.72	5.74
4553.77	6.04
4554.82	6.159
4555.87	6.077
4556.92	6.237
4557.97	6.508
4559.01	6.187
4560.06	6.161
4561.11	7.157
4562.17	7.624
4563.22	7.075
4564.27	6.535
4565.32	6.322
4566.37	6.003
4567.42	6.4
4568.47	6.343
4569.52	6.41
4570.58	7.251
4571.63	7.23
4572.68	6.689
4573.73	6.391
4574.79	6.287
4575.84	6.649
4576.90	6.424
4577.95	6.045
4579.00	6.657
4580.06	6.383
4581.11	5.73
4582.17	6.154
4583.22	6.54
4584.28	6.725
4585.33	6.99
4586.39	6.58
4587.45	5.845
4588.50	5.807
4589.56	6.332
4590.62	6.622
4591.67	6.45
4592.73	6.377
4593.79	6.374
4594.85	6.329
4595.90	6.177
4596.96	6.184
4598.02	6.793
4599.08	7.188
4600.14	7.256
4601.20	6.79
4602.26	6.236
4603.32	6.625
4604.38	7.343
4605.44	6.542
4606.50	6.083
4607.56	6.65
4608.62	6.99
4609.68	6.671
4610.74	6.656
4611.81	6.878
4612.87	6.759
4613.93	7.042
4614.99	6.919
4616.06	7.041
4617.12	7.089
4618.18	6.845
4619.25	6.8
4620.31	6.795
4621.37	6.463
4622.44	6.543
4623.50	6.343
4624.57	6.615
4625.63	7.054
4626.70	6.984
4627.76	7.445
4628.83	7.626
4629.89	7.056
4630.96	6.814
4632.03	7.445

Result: 0.4 angstrom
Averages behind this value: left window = 5.3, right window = 6.44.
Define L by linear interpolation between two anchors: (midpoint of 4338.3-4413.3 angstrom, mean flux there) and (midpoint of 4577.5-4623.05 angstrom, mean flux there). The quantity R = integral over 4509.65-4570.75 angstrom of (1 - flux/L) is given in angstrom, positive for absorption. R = -2.2 angstrom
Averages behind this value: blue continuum 5.03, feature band 6.39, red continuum 6.59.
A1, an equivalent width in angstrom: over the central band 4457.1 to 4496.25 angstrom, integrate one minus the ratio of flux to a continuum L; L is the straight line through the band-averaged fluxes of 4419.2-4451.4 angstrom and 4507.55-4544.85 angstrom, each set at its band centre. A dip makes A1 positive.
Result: 1.5 angstrom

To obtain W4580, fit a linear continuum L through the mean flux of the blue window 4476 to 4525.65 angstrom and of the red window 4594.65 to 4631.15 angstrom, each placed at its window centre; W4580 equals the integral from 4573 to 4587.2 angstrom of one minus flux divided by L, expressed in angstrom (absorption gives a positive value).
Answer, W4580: 0.5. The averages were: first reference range 6.25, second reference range 6.79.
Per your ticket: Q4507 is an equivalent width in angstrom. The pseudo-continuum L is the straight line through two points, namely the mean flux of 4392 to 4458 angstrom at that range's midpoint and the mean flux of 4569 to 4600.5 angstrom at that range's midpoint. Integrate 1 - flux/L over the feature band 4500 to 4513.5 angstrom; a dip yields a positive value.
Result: -1.8 angstrom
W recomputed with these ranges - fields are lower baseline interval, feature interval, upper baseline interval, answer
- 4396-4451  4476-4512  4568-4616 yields -1.5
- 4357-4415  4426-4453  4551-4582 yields -1.5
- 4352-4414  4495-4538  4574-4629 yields -2.7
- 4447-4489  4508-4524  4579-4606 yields -0.8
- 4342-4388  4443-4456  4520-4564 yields -0.3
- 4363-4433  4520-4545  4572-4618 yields -0.3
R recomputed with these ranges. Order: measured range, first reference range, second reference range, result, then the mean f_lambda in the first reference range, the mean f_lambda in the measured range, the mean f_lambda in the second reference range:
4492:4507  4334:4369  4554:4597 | -0.5 angstrom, 4.93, 6.12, 6.45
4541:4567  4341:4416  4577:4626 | -0.4 angstrom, 5.07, 6.37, 6.59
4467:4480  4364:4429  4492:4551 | -0.3 angstrom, 5.29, 6.06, 6.34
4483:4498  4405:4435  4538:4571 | 0.4 angstrom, 5.68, 5.9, 6.41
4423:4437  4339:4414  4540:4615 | -0.6 angstrom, 5.04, 5.68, 6.49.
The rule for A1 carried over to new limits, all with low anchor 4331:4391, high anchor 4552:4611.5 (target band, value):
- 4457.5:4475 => -0.1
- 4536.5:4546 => -0.3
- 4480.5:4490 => -0.9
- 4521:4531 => 0.1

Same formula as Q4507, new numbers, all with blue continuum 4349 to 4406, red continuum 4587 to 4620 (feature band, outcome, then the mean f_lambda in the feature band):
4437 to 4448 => -0.64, 5.83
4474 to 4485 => -1.09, 6.34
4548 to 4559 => 0.16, 6.2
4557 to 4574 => -0.70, 6.64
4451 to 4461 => 0.58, 5.28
